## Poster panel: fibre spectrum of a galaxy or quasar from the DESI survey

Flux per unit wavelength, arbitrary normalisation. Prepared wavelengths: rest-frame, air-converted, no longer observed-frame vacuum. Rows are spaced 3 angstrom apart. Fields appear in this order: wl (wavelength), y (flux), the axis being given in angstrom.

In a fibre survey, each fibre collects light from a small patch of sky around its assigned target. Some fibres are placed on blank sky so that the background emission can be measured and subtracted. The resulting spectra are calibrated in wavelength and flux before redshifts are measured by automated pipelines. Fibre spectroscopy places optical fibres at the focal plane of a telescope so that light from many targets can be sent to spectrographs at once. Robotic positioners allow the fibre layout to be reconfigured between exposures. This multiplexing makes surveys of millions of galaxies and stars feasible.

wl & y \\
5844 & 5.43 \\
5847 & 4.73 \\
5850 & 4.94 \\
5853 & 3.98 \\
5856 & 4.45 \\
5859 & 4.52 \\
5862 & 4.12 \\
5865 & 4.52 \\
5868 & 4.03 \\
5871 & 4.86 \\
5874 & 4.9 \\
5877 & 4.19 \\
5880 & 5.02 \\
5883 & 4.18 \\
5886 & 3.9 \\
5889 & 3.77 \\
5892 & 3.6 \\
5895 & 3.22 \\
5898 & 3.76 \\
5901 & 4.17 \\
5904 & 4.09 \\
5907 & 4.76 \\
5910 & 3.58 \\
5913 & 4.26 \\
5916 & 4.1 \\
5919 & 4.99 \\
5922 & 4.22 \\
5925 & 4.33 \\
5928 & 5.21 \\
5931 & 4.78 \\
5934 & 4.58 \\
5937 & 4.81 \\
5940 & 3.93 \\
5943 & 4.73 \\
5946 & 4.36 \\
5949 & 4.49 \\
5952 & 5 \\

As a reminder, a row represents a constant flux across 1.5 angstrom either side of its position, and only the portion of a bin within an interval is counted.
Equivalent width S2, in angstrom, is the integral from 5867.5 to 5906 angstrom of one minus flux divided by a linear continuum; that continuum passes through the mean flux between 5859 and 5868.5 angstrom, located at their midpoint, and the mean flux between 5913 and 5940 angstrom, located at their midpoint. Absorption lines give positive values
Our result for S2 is 2.2 angstrom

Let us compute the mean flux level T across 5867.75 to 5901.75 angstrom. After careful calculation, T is 4.14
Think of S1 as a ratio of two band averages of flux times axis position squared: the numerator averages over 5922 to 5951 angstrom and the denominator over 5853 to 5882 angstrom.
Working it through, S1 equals 1.04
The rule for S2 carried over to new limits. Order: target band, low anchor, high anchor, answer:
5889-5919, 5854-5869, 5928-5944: 3.4 angstrom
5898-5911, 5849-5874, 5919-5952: 1.1 angstrom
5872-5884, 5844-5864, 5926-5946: -0.1 angstrom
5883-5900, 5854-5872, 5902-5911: 2.2 angstrom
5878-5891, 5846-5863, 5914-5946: 0.9 angstrom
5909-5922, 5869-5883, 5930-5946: 0.9 angstrom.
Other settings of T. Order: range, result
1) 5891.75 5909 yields 3.95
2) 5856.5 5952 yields 4.33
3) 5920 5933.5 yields 4.64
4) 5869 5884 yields 4.62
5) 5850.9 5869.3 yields 4.29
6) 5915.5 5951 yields 4.56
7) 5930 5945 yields 4.55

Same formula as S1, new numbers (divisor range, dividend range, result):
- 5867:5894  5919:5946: 1.10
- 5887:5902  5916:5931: 1.27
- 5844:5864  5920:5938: 1.06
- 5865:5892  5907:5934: 1.05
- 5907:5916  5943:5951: 1.12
